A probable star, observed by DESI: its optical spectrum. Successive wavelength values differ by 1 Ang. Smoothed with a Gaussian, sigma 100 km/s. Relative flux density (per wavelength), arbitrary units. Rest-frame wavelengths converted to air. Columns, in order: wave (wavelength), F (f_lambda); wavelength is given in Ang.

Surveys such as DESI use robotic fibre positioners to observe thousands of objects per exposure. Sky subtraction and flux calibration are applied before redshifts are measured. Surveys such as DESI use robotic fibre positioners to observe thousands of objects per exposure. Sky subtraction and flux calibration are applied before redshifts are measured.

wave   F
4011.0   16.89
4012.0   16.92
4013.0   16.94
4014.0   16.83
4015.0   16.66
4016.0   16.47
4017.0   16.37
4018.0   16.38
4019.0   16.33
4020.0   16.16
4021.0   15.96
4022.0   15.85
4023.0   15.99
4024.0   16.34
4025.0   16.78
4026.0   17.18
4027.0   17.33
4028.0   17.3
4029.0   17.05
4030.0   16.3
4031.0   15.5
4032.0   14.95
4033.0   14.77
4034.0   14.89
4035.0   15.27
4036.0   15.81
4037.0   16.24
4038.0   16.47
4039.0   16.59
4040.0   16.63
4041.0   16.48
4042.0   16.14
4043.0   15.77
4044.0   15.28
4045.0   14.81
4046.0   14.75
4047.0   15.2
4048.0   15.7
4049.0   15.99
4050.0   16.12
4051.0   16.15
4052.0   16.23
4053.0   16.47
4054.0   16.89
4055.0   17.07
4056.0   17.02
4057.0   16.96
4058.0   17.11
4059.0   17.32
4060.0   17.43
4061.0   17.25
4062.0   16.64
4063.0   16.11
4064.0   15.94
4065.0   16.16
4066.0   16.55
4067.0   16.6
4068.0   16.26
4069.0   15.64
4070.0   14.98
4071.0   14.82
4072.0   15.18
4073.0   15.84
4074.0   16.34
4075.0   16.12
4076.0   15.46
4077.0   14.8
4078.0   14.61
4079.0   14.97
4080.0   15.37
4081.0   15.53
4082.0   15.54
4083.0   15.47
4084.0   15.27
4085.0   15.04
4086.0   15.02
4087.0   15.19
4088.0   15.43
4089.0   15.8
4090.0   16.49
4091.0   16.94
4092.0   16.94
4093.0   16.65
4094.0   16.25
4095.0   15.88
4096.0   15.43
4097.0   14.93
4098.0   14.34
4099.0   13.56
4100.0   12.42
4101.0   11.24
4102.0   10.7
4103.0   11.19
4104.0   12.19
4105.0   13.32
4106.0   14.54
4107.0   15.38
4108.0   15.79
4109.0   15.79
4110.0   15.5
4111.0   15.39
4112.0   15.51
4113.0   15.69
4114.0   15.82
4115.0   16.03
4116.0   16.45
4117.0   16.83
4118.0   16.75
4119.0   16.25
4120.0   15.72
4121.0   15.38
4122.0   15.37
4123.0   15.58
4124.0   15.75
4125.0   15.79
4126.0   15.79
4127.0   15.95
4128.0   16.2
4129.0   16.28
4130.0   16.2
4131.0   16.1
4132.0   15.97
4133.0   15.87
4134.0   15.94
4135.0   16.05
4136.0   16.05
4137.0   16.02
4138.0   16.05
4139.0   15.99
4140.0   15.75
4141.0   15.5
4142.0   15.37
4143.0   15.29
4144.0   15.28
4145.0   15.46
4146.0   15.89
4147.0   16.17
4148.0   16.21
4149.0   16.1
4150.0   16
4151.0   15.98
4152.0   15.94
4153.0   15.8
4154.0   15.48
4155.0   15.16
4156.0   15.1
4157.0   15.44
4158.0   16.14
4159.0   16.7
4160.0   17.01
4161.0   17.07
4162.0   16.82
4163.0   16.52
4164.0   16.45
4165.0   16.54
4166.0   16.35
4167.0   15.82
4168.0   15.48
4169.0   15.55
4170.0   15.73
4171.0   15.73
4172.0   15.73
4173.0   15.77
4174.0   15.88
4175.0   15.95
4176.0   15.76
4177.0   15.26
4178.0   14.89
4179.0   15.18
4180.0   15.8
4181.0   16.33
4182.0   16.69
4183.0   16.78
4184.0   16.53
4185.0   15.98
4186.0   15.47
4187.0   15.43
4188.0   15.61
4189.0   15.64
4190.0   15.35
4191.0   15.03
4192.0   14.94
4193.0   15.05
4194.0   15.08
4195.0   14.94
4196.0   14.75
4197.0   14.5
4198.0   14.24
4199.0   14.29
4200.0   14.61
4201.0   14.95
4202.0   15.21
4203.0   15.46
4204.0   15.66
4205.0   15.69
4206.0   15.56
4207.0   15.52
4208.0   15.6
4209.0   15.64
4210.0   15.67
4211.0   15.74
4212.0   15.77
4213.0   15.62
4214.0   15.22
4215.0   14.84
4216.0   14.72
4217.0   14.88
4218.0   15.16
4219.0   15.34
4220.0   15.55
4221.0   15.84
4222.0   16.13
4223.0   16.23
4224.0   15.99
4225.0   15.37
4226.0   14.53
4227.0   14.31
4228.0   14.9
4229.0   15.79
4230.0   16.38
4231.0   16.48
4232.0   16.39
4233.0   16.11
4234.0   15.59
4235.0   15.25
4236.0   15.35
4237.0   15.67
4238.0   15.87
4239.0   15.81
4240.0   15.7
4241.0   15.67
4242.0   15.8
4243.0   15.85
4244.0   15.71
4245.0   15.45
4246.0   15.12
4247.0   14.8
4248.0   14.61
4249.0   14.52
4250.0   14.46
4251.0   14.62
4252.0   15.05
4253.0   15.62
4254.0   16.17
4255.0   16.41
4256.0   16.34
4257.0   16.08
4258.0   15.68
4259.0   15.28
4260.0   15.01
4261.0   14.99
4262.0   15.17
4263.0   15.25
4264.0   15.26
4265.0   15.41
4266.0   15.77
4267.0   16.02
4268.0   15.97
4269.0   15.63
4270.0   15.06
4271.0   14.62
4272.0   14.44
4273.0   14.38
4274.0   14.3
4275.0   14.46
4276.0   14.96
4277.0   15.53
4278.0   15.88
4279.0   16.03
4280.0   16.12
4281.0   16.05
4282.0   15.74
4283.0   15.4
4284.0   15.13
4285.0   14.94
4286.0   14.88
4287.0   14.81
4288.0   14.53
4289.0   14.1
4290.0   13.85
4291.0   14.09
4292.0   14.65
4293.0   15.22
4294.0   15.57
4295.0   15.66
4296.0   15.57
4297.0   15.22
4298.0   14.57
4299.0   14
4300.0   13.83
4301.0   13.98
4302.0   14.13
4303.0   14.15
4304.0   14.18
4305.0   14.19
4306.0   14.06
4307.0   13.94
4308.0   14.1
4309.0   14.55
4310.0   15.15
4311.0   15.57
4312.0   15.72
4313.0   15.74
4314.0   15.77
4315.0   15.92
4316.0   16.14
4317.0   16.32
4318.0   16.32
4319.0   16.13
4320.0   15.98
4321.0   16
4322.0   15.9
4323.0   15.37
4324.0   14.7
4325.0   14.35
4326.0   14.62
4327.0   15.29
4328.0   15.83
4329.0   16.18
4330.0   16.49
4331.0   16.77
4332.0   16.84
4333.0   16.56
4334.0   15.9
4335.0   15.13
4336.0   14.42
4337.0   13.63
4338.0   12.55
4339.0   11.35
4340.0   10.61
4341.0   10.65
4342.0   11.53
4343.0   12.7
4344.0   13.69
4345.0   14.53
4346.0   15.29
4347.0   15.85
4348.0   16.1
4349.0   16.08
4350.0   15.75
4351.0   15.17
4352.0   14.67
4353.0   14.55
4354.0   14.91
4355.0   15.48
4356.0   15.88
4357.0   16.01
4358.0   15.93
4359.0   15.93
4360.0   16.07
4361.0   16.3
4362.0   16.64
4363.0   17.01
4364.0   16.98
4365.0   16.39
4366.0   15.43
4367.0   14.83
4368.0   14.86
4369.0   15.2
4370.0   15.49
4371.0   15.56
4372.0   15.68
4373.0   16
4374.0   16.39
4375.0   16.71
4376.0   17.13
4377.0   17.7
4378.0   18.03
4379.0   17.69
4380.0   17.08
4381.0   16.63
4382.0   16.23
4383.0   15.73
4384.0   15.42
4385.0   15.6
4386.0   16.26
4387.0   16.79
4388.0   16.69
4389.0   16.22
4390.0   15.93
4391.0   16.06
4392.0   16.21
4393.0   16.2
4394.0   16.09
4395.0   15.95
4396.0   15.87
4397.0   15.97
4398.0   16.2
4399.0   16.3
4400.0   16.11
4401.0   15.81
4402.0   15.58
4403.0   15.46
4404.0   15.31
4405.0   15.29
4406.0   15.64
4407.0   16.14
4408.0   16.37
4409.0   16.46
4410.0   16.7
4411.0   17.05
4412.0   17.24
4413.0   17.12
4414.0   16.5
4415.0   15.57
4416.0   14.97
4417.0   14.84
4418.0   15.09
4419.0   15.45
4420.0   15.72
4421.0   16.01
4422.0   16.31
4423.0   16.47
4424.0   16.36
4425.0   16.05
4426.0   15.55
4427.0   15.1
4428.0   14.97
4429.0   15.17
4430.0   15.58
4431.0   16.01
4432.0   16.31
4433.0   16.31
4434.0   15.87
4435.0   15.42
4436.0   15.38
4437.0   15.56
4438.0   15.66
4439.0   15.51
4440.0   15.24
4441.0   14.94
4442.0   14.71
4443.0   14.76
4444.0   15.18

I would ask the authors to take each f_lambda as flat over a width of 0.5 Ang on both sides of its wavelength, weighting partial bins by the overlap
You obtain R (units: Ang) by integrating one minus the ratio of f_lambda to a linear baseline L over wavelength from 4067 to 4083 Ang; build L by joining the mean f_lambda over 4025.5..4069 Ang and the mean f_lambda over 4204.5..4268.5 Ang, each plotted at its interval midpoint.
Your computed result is 0.7 Ang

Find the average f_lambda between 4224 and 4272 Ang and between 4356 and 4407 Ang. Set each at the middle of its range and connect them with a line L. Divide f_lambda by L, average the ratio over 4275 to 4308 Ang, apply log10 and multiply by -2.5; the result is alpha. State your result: 0.06 mag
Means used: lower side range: 15.5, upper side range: 16.1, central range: 14.8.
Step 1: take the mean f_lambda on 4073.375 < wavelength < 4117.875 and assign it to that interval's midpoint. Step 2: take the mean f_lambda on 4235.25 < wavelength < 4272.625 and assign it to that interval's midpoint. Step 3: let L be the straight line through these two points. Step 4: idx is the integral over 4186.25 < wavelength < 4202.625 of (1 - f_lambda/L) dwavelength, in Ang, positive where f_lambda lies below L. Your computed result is 0.3 Ang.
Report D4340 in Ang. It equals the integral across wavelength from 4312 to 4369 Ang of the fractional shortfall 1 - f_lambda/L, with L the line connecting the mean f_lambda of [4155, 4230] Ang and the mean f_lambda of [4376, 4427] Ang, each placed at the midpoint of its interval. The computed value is 2.8 Ang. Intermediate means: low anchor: 15.6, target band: 15.2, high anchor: 16.2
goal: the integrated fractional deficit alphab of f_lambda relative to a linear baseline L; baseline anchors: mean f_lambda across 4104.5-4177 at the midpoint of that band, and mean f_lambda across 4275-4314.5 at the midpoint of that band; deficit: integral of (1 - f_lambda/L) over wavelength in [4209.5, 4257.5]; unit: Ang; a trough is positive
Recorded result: -0.7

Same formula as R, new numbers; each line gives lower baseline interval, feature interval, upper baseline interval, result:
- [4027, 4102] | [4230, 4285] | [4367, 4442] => 1.51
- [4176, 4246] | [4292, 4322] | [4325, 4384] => 0.66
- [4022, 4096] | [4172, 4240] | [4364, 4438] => 2.24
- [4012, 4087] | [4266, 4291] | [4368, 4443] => 1.40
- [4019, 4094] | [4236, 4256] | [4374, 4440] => 0.76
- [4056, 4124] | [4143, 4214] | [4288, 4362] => -1.89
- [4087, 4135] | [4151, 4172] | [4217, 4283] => -0.91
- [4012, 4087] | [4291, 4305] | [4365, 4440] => 1.21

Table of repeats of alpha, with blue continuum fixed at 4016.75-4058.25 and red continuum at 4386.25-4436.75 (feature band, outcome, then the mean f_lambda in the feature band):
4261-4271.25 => 0.04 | 15.4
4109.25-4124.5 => 0.02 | 15.9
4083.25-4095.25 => 0.02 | 15.9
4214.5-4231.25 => 0.04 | 15.4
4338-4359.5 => 0.12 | 14.4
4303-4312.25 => 0.10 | 14.6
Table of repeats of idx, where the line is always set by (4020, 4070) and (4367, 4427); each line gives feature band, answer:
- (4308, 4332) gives 0.7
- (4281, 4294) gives 1.0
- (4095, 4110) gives 2.3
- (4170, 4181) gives 0.4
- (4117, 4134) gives 0.2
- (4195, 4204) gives 0.8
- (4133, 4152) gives 0.4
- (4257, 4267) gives 0.5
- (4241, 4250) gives 0.5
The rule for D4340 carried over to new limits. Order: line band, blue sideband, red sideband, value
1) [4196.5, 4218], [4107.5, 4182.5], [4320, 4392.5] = 0.79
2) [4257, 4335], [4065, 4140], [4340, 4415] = 2.35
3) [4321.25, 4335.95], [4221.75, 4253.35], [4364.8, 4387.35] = 0.26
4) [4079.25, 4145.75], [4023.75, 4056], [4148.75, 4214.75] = 2.07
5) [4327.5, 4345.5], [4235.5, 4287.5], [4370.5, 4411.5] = 1.91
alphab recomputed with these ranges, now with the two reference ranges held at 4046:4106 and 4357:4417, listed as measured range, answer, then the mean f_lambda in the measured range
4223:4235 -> 0.1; 15.6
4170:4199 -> 0.4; 15.5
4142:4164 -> -0.5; 16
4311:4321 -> 0.0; 16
